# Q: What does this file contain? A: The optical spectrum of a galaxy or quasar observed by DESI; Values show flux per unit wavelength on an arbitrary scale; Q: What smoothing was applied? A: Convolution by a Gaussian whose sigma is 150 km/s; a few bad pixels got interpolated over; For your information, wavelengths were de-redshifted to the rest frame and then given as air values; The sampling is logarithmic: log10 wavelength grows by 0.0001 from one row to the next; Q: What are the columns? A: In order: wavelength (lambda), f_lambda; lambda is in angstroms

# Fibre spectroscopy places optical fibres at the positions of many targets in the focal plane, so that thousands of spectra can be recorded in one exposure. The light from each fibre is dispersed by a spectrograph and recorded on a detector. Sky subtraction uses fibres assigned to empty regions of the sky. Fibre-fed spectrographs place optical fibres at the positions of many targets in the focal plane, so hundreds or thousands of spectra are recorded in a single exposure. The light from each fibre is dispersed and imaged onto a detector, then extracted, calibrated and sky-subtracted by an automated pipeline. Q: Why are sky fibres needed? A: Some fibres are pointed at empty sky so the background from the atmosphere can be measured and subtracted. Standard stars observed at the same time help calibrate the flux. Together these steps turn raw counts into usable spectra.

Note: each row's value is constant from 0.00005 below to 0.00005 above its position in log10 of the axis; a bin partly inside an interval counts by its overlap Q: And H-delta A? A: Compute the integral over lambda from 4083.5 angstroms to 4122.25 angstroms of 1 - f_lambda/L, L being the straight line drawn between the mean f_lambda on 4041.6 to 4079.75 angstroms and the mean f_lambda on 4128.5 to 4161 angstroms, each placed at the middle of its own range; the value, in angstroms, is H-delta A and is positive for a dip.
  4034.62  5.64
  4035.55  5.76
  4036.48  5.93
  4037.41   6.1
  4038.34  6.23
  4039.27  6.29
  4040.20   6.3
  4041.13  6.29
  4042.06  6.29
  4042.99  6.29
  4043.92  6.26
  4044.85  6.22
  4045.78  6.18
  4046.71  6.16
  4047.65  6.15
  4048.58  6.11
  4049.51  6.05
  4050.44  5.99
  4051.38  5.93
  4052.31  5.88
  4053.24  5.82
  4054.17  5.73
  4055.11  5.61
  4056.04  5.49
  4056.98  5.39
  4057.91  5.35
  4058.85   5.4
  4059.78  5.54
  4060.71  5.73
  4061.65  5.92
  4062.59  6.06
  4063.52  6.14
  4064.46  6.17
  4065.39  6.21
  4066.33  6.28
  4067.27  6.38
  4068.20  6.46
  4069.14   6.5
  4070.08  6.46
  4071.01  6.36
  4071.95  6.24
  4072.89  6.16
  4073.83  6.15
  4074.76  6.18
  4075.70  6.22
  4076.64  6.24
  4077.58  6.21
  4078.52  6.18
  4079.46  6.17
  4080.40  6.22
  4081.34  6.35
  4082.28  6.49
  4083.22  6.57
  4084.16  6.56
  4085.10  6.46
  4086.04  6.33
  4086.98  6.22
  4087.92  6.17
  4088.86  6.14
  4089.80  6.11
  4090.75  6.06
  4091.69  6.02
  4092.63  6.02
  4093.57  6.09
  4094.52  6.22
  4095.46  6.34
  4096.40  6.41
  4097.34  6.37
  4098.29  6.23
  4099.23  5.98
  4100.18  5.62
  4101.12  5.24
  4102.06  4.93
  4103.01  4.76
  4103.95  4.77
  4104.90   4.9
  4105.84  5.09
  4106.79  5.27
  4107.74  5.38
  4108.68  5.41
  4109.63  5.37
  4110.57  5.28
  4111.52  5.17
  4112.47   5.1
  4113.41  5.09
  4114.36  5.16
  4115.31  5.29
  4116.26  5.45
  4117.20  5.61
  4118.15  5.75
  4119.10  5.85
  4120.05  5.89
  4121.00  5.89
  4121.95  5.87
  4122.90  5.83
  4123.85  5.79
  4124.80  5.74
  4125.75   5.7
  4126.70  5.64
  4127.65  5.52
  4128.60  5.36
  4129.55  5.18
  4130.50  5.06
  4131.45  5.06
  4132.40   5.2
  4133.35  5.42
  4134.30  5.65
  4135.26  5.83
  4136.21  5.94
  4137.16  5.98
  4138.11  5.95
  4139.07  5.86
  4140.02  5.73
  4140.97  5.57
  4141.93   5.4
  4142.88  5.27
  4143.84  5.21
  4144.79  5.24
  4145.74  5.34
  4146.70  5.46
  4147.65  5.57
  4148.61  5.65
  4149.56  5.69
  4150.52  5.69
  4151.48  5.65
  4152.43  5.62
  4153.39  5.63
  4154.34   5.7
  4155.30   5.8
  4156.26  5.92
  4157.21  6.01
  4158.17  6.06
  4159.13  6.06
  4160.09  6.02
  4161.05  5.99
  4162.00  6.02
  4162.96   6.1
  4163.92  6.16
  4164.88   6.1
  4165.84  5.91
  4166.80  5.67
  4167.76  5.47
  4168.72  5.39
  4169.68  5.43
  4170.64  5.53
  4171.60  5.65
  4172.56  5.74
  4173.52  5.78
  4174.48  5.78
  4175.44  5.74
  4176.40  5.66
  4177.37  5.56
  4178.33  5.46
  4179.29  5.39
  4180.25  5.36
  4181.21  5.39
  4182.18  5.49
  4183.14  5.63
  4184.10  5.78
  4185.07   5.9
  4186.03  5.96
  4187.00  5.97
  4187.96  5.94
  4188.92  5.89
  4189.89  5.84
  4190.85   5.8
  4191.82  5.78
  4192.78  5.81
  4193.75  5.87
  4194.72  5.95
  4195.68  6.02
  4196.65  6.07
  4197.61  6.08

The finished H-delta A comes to 0.9 angstroms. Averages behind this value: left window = 6.05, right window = 5.62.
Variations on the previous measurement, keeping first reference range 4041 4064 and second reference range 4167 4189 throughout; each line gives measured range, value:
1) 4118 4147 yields 0.79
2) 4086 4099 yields -0.80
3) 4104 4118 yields 1.30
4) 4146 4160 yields -0.13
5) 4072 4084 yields -0.84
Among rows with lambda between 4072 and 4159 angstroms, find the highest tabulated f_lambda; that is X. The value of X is 6.57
